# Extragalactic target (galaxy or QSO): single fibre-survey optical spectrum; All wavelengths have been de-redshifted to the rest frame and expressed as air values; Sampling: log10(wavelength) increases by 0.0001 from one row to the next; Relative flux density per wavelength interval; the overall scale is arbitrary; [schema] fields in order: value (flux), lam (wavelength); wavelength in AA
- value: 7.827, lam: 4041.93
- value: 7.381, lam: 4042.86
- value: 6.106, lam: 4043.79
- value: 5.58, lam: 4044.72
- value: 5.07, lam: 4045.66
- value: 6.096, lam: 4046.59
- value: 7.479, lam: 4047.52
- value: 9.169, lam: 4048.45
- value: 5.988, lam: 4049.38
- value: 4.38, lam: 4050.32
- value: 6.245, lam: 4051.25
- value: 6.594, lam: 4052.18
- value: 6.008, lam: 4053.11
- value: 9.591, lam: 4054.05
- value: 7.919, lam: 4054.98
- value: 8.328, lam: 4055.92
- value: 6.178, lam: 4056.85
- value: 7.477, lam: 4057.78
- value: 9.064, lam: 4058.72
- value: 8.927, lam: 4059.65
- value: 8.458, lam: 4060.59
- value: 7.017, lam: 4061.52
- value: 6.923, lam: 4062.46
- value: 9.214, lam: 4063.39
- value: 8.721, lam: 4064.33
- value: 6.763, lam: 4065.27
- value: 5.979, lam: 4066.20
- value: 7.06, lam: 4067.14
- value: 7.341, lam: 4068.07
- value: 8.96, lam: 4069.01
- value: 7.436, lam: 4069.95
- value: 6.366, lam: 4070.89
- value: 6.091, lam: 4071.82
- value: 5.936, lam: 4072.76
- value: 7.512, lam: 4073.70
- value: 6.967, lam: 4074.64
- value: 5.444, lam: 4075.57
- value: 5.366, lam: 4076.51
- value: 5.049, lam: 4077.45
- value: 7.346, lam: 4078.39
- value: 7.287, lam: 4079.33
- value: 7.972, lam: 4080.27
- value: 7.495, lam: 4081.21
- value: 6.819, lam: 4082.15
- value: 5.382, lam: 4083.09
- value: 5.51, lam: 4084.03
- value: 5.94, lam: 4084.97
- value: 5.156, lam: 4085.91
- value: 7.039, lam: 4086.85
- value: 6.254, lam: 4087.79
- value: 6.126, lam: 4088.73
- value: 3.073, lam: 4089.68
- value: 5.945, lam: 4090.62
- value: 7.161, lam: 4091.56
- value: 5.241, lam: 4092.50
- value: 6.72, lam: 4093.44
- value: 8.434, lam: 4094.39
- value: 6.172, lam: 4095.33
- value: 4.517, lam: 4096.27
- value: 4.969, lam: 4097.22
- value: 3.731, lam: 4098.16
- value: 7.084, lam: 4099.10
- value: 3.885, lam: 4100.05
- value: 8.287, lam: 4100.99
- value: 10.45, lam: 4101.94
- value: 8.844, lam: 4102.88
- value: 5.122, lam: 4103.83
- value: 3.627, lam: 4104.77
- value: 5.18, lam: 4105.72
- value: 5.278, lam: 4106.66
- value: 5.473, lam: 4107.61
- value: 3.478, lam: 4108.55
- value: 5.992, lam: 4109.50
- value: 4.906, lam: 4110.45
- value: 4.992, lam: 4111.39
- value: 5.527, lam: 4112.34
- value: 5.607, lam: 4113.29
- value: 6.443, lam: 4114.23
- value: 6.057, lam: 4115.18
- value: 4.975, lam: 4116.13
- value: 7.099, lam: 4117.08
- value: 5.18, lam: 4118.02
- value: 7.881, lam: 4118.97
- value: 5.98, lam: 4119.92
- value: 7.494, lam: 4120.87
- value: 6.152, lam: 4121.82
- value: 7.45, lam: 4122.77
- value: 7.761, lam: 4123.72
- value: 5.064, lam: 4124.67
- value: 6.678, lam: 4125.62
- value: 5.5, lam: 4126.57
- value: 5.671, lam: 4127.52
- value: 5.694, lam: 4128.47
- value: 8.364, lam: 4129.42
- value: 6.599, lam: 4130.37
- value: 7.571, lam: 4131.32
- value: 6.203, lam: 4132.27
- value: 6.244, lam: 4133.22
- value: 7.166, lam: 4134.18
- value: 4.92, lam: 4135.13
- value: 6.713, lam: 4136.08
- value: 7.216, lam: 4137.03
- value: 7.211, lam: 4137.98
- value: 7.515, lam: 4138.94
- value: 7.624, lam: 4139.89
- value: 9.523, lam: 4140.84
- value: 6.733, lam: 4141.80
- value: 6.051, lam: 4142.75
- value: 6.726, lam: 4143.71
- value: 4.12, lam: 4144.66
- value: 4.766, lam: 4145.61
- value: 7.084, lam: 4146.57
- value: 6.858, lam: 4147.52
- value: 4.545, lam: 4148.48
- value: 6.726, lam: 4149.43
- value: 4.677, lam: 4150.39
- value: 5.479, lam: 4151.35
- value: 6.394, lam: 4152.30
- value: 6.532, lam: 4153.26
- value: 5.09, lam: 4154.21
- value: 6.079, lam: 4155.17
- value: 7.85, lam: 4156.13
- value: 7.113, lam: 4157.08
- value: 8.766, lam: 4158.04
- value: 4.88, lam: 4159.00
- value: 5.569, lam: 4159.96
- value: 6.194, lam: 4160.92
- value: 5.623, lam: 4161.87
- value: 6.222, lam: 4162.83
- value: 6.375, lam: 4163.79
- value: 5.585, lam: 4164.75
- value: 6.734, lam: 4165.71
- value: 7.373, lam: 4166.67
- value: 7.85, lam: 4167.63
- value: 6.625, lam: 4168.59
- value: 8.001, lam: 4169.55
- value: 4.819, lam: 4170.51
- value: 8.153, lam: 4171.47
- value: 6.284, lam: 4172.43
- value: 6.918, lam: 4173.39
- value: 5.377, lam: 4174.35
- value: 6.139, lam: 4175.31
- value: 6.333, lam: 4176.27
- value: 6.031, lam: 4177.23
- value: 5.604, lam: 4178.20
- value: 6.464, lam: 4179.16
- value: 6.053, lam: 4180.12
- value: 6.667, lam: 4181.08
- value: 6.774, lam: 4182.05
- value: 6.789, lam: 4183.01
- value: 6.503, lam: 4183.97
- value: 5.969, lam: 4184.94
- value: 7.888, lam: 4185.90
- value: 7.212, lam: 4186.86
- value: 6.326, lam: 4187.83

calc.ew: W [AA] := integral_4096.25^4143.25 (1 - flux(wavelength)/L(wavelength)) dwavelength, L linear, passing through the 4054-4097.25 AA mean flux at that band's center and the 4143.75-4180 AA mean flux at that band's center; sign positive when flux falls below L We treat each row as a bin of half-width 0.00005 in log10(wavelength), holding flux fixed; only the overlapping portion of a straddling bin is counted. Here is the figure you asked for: 1.6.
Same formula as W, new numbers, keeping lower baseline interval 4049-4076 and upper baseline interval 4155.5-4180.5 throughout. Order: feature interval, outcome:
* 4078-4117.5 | 5.5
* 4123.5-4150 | 0.8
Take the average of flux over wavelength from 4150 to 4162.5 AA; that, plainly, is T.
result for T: 6.19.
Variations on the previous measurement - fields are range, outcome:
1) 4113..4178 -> 6.44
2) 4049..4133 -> 6.48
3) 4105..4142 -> 6.32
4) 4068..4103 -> 6.42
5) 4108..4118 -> 5.5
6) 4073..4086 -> 6.4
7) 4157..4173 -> 6.58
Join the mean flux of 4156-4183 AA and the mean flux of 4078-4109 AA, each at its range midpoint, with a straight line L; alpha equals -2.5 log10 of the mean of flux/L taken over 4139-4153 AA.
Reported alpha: 0.02 mag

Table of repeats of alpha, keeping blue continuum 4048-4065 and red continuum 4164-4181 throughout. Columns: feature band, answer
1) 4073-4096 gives 0.16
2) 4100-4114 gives 0.21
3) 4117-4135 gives 0.06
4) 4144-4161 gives 0.11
